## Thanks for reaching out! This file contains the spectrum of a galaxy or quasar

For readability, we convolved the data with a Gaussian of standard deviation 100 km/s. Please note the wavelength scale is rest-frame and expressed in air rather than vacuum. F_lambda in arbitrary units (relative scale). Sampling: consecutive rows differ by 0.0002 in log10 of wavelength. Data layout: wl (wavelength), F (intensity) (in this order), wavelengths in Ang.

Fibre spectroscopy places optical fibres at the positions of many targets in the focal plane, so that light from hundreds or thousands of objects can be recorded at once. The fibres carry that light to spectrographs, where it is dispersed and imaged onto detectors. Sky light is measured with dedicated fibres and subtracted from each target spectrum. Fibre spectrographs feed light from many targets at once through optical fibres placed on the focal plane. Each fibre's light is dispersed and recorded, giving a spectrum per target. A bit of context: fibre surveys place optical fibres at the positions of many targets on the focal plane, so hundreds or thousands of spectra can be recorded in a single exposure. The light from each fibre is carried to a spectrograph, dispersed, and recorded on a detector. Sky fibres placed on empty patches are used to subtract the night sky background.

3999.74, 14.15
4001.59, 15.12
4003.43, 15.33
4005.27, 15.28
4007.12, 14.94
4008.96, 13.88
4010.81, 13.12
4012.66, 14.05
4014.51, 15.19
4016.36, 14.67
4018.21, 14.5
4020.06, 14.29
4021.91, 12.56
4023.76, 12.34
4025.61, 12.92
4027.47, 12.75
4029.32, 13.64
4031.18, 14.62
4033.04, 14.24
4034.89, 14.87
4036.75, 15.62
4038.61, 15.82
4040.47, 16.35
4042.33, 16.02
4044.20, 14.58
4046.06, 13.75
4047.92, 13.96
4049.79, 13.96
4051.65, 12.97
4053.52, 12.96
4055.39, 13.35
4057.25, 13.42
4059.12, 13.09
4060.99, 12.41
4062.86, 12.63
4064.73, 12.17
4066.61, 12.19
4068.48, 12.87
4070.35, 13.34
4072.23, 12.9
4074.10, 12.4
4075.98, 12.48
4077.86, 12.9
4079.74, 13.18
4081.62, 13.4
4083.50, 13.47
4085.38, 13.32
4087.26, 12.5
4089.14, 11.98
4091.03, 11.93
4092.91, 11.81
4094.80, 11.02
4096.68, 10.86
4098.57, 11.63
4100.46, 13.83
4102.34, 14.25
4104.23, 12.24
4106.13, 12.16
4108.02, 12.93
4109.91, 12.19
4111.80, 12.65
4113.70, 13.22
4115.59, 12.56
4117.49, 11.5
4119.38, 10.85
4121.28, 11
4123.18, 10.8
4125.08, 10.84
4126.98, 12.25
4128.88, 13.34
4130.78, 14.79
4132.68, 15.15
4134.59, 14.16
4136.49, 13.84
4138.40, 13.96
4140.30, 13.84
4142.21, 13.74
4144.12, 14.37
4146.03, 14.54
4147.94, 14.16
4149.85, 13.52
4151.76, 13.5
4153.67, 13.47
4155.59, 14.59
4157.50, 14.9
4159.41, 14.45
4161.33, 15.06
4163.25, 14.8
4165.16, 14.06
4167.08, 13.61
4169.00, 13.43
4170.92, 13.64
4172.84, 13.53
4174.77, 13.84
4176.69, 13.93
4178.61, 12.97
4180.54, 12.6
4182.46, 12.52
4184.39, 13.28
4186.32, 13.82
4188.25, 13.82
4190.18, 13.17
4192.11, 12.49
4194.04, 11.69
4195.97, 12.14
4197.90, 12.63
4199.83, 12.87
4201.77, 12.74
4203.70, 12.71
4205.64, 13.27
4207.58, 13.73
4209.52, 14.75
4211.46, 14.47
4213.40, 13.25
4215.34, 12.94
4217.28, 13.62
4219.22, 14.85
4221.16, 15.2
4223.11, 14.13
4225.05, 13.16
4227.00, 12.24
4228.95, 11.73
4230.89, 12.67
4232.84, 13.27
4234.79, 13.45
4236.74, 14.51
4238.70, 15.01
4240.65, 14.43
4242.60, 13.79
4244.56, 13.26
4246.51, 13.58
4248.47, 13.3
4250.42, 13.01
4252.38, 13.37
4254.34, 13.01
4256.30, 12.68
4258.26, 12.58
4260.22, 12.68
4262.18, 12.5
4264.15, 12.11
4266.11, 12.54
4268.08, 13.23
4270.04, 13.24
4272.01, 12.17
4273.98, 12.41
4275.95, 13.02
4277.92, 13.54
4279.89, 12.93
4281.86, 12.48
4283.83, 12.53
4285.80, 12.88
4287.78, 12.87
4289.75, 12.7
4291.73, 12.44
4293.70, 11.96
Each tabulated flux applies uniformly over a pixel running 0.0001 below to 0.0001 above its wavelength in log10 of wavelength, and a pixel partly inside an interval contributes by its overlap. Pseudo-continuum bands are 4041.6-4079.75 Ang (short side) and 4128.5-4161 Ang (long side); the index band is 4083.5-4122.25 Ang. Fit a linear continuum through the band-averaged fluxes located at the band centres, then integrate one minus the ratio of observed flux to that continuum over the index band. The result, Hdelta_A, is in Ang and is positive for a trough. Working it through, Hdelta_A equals 4.1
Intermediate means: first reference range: 13.2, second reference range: 14.2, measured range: 12.3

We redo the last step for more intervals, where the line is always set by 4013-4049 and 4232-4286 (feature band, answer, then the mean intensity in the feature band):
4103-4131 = 3.45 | 12.2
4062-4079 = 1.77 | 12.7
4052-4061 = 0.70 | 13.1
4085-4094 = 1.16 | 12.2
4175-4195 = 0.69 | 13.1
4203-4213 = -0.29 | 13.8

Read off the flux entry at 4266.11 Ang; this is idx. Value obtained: 12.54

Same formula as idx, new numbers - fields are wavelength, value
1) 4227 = 12.24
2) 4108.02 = 12.93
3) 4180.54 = 12.6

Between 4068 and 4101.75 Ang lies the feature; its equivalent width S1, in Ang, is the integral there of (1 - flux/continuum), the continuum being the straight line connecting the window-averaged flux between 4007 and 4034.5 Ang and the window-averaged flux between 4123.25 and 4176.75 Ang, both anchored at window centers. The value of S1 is 3.1 Ang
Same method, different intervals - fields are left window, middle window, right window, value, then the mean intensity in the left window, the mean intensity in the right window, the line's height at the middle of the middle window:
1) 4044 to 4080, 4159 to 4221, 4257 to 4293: -3.04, 13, 12.7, 12.8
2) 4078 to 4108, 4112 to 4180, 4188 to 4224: -2.86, 12.5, 13.4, 12.9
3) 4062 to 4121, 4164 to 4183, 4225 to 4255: -0.70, 12.5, 13.4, 13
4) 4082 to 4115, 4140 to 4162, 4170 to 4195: -2.15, 12.5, 13.2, 12.9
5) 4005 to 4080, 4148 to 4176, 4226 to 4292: -1.48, 13.7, 13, 13.3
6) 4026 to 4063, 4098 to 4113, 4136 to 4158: 1.35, 14.1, 14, 14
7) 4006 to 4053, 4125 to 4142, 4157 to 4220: 0.02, 14.2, 13.5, 13.7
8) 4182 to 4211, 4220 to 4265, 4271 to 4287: -1.43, 13.1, 12.7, 12.9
